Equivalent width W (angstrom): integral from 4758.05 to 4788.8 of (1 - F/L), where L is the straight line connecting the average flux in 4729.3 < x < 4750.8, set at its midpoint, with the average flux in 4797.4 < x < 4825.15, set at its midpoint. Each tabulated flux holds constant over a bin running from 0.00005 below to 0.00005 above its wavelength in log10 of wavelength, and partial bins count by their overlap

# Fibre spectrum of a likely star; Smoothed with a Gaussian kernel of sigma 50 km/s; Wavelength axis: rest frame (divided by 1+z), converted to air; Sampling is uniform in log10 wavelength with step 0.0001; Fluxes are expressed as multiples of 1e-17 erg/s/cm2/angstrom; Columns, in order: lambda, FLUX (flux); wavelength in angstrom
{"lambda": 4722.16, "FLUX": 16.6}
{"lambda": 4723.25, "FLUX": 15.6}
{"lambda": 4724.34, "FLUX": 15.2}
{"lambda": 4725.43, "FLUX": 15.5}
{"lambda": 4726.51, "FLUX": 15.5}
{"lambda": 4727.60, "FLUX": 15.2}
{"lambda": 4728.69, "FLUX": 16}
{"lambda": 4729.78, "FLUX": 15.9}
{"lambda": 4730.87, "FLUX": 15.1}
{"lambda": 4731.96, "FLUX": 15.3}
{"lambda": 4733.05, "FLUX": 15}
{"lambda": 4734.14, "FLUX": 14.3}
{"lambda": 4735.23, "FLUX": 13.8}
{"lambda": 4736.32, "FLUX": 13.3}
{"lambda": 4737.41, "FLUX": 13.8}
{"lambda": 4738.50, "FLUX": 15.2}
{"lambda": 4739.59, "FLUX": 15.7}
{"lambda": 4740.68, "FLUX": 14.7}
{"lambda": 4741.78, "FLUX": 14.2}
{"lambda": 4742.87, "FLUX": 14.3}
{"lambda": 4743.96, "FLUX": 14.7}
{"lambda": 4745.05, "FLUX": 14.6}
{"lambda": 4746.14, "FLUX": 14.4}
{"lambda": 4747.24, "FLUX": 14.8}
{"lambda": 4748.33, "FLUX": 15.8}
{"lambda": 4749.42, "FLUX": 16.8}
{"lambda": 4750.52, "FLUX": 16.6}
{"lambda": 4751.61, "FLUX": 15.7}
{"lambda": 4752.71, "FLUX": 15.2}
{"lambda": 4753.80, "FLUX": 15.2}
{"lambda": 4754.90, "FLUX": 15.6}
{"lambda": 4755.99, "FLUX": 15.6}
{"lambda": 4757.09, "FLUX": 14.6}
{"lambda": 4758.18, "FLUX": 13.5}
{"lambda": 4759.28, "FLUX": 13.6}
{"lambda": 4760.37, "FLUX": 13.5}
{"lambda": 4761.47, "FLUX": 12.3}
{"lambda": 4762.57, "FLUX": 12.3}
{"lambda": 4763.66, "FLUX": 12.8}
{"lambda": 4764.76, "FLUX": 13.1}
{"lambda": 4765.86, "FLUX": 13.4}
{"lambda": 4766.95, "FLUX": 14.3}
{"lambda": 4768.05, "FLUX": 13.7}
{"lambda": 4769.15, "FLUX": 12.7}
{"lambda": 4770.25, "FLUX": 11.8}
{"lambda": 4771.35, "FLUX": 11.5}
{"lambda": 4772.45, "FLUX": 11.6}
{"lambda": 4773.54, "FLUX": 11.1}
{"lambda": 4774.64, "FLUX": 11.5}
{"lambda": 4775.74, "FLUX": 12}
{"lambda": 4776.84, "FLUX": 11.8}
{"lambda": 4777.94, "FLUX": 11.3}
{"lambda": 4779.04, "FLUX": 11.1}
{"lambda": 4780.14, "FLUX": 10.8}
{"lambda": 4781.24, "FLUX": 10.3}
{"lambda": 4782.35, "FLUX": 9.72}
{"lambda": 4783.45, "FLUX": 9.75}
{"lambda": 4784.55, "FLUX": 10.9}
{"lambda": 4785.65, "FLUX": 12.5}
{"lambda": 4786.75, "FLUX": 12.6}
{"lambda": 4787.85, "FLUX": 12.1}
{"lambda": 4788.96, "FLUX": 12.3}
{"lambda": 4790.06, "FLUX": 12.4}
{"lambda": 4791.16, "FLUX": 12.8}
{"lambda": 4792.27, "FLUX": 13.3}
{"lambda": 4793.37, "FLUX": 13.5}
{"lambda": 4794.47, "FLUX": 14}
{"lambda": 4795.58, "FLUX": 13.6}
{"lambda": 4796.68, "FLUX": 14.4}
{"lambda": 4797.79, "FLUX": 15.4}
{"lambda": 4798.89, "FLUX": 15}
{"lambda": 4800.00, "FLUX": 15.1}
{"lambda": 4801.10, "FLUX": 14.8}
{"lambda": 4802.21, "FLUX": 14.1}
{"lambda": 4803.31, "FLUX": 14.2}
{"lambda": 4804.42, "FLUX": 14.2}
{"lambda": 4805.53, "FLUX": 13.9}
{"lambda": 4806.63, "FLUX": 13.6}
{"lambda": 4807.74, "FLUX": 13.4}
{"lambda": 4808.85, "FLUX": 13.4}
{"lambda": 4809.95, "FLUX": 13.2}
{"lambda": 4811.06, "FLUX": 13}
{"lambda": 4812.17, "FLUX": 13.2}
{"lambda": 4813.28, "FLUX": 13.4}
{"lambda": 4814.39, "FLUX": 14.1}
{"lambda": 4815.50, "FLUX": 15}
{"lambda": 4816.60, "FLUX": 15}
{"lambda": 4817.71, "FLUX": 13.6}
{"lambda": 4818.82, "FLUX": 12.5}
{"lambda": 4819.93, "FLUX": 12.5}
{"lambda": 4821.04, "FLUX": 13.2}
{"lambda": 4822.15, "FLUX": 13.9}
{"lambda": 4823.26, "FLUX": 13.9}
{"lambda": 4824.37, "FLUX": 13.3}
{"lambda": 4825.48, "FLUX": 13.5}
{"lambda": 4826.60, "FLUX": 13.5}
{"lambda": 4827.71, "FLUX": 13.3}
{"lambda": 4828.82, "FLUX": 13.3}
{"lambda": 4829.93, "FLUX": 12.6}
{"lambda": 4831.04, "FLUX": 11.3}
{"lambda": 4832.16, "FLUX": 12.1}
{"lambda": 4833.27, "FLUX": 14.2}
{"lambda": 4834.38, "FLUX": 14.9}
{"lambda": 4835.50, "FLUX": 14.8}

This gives 5.1 angstrom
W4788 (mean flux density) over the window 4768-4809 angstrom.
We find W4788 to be 12.7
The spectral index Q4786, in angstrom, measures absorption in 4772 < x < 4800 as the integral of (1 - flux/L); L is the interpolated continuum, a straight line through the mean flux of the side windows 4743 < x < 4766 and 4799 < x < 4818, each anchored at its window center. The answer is 3.74 angstrom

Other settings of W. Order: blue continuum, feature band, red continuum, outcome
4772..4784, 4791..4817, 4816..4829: -3.3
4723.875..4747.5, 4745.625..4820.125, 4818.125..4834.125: 3.2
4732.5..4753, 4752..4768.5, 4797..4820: 0.8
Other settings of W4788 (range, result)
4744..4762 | 14.9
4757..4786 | 12.1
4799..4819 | 13.9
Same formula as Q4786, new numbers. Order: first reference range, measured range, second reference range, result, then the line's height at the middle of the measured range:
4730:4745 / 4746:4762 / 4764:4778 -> -1.7 angstrom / 13.5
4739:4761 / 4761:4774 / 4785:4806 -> 1.7 angstrom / 14.5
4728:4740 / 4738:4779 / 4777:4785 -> -3.7 angstrom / 12.6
